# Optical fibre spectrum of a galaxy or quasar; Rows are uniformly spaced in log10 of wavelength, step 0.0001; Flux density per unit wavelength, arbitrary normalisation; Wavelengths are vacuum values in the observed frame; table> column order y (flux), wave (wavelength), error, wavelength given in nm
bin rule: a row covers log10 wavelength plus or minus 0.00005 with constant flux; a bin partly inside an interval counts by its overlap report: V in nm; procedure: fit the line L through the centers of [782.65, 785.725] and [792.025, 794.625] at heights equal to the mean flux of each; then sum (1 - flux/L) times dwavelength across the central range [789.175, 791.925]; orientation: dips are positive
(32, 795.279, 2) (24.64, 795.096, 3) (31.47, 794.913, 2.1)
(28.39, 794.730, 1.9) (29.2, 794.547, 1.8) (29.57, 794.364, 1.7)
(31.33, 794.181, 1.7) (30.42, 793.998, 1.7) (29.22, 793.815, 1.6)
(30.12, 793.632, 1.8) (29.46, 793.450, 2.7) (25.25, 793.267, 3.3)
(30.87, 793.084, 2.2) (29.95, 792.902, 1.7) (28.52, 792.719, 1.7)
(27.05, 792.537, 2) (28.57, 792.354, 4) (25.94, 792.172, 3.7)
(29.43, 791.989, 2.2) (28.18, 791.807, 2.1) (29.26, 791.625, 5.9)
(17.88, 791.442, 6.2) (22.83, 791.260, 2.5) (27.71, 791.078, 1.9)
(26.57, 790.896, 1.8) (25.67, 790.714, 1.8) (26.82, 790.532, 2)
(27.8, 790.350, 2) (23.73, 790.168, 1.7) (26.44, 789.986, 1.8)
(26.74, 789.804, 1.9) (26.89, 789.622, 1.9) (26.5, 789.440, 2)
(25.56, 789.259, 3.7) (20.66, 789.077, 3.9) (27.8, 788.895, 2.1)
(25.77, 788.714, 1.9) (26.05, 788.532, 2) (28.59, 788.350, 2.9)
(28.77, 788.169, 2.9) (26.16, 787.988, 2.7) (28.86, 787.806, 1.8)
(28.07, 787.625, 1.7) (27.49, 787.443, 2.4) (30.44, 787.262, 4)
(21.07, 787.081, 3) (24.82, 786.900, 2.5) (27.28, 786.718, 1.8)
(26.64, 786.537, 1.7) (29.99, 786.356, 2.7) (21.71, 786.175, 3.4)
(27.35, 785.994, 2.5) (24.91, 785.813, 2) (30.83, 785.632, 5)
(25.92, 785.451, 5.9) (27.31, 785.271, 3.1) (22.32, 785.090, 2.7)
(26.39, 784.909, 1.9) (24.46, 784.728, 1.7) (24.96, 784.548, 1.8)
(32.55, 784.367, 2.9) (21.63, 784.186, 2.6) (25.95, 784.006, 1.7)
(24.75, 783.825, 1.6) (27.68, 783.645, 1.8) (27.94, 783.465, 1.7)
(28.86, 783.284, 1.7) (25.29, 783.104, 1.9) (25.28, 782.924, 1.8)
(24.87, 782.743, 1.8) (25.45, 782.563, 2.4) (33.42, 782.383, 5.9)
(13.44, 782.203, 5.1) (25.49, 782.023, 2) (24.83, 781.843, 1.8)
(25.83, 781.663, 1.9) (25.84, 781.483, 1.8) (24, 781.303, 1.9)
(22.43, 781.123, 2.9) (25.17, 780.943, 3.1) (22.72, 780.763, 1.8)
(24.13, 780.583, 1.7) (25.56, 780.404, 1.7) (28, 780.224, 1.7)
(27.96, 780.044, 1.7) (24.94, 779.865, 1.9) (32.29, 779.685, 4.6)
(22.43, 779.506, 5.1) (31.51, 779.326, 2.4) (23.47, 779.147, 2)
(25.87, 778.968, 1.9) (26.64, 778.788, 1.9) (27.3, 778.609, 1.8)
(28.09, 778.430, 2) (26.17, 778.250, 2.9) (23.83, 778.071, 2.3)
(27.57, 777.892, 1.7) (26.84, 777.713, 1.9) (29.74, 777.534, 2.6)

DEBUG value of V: 0.22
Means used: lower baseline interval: 26.3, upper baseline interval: 29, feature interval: 25.9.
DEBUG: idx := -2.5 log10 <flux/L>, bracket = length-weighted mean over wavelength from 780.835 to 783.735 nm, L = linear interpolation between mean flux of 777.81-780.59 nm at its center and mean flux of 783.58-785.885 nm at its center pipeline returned 0.043 mag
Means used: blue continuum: 26.7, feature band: 25.3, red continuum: 26.1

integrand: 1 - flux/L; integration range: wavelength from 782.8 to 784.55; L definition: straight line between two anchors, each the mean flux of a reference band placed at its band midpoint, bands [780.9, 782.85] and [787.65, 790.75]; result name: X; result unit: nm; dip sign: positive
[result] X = -0.10 nm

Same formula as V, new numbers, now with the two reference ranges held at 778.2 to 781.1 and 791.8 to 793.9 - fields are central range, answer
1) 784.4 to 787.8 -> 0.13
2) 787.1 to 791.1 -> 0.18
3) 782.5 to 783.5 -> 0.02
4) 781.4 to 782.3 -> 0.12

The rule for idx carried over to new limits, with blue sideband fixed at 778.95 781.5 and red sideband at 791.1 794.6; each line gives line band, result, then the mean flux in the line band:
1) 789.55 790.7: 0.05 mag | 26.3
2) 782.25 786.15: 0.00 mag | 26.4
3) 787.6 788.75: -0.01 mag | 27.5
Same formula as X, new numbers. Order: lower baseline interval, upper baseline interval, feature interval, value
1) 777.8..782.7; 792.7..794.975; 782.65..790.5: 0.32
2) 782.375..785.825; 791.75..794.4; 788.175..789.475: 0.08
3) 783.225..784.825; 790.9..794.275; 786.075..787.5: 0.04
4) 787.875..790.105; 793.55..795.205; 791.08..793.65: 0.09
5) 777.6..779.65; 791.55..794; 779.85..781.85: 0.13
